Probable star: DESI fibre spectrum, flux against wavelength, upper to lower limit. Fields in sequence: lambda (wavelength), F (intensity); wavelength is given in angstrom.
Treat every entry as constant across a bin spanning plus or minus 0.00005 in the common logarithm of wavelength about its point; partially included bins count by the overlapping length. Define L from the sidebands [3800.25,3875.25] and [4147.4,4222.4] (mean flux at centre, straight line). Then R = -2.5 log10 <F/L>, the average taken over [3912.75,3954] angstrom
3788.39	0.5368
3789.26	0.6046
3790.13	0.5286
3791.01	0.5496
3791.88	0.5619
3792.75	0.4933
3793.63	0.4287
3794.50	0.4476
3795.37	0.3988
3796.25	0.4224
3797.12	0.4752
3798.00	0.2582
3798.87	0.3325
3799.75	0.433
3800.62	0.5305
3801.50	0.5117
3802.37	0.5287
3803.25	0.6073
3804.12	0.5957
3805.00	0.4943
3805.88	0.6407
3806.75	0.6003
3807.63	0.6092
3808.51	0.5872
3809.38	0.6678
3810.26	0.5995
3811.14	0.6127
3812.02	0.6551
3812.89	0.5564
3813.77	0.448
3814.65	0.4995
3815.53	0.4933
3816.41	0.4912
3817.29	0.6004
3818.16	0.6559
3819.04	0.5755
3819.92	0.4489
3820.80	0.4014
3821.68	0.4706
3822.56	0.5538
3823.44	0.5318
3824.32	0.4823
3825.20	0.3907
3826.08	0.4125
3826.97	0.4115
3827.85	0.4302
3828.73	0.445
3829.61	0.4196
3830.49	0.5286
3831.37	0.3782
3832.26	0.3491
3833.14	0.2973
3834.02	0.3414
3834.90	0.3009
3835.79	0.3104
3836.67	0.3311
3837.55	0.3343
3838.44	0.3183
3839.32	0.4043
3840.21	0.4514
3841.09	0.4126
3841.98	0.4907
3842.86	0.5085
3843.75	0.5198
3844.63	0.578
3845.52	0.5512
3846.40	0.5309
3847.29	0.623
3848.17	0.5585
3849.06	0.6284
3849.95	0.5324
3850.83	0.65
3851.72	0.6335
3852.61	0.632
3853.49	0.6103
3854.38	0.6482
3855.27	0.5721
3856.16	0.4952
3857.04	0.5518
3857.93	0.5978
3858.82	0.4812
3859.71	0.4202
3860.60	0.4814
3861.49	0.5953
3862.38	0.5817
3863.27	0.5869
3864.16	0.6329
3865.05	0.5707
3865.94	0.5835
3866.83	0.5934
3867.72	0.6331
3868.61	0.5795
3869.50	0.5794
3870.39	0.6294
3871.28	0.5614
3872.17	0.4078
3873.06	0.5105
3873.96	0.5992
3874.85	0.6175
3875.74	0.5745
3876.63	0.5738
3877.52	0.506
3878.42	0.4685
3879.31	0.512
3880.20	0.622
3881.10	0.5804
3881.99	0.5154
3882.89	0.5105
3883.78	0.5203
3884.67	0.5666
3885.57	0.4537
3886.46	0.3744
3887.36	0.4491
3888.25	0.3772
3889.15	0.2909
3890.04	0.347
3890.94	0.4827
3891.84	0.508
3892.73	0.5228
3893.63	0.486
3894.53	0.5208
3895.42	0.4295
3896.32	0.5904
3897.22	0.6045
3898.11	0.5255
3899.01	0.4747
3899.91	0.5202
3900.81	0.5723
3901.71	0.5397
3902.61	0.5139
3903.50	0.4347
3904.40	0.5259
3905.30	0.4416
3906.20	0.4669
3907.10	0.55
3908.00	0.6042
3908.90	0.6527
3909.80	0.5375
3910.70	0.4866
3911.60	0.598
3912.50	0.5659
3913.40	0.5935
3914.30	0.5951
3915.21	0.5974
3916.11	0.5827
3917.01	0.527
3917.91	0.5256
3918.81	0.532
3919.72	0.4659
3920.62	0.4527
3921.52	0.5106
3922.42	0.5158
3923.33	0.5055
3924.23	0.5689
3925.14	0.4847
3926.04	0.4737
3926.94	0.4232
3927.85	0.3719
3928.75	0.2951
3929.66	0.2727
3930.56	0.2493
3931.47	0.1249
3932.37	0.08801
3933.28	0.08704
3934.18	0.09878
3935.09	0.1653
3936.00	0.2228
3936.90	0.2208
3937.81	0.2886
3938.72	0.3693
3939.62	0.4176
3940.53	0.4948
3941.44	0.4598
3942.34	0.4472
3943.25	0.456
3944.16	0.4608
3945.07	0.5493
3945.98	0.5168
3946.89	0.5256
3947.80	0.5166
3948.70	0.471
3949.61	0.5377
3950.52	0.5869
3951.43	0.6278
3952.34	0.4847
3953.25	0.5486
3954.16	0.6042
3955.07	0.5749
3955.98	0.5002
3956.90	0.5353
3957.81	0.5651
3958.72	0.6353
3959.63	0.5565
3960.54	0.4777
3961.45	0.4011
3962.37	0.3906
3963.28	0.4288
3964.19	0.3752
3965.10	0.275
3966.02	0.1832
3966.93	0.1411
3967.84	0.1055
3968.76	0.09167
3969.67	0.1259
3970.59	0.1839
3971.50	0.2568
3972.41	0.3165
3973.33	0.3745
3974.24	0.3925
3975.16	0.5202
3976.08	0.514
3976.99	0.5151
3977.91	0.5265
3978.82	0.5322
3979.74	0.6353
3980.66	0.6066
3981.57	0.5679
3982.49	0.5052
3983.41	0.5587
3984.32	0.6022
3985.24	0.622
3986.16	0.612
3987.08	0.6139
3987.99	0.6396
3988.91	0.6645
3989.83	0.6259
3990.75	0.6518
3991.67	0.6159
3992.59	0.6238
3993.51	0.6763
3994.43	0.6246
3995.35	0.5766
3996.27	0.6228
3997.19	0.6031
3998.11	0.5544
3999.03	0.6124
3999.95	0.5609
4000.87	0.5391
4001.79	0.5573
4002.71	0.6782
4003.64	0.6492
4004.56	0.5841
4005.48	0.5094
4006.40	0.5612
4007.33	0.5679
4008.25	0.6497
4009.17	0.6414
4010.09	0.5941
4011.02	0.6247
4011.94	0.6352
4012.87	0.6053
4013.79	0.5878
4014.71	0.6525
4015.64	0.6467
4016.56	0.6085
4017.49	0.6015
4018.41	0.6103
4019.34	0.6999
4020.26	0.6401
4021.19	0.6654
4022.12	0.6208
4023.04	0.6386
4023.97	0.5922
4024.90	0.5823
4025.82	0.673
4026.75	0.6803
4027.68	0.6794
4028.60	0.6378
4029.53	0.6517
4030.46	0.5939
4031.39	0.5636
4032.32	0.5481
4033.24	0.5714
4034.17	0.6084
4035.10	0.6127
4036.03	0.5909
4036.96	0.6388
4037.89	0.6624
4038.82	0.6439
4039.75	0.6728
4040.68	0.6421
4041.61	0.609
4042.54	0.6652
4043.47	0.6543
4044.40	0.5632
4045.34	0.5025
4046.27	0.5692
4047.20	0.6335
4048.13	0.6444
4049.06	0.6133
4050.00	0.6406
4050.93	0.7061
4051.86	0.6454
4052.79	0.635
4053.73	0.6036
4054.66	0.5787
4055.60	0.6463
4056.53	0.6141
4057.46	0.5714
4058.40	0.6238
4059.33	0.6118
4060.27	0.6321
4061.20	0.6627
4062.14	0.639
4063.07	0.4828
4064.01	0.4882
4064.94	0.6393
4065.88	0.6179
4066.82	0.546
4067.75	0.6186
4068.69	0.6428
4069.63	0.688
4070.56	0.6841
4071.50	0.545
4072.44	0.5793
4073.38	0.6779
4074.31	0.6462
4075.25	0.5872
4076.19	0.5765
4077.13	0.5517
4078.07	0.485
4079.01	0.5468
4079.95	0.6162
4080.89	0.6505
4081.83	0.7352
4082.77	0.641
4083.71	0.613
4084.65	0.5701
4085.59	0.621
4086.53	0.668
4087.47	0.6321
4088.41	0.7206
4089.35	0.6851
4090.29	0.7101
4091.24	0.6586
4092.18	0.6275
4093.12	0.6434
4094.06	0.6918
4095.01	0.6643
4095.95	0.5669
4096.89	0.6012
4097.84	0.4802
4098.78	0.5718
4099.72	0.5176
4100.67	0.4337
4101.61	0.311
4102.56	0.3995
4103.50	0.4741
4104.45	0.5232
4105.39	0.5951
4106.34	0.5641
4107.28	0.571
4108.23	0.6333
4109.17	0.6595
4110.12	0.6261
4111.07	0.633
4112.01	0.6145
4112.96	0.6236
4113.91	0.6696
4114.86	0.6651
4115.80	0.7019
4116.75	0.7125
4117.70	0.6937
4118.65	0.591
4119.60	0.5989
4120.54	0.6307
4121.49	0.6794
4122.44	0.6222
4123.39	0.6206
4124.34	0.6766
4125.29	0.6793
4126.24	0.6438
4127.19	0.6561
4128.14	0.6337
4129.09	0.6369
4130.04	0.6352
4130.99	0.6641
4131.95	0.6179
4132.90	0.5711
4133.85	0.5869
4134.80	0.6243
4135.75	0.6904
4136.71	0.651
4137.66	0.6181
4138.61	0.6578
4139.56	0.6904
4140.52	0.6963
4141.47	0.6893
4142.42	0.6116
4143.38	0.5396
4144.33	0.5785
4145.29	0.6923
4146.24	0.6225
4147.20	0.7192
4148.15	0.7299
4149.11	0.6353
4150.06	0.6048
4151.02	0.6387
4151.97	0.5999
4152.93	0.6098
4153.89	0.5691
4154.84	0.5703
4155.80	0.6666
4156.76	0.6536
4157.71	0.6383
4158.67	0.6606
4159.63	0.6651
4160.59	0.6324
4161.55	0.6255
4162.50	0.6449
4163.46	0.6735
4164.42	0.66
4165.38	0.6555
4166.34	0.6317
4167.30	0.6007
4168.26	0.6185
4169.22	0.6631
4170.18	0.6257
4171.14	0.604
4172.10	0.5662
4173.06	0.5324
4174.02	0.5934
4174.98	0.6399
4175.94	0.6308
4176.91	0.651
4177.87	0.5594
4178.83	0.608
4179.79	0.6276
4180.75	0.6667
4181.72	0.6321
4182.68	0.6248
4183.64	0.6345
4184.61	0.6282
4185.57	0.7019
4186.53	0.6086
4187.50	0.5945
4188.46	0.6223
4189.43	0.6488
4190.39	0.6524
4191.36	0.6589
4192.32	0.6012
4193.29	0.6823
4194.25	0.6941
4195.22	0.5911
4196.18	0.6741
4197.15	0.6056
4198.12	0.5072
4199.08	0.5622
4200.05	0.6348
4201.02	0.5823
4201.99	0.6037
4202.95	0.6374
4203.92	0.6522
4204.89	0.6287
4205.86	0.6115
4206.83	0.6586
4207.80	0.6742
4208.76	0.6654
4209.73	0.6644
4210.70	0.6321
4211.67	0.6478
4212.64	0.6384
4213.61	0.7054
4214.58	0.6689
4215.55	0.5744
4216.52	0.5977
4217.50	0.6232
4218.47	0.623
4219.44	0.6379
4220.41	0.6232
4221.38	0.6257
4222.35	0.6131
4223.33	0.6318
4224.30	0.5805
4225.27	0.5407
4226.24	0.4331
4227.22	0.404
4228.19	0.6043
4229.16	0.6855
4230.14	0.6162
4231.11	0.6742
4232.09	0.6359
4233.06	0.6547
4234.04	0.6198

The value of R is 0.266 mag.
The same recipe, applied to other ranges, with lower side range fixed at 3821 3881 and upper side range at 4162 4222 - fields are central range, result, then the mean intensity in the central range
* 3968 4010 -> 0.04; 0.537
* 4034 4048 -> -0.08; 0.619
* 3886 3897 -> 0.16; 0.451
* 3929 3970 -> 0.38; 0.384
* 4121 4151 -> -0.06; 0.644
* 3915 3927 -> 0.04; 0.513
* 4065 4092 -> -0.07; 0.626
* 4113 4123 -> -0.09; 0.655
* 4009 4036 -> -0.10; 0.622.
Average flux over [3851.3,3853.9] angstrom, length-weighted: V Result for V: 0.626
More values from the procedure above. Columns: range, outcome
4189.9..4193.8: 0.65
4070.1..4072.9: 0.602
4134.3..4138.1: 0.646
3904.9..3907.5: 0.486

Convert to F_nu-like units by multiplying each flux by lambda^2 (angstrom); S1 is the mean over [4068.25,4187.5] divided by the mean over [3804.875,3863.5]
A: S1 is 1.42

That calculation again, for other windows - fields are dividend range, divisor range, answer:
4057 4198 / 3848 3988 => 1.43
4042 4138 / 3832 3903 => 1.34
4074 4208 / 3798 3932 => 1.41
